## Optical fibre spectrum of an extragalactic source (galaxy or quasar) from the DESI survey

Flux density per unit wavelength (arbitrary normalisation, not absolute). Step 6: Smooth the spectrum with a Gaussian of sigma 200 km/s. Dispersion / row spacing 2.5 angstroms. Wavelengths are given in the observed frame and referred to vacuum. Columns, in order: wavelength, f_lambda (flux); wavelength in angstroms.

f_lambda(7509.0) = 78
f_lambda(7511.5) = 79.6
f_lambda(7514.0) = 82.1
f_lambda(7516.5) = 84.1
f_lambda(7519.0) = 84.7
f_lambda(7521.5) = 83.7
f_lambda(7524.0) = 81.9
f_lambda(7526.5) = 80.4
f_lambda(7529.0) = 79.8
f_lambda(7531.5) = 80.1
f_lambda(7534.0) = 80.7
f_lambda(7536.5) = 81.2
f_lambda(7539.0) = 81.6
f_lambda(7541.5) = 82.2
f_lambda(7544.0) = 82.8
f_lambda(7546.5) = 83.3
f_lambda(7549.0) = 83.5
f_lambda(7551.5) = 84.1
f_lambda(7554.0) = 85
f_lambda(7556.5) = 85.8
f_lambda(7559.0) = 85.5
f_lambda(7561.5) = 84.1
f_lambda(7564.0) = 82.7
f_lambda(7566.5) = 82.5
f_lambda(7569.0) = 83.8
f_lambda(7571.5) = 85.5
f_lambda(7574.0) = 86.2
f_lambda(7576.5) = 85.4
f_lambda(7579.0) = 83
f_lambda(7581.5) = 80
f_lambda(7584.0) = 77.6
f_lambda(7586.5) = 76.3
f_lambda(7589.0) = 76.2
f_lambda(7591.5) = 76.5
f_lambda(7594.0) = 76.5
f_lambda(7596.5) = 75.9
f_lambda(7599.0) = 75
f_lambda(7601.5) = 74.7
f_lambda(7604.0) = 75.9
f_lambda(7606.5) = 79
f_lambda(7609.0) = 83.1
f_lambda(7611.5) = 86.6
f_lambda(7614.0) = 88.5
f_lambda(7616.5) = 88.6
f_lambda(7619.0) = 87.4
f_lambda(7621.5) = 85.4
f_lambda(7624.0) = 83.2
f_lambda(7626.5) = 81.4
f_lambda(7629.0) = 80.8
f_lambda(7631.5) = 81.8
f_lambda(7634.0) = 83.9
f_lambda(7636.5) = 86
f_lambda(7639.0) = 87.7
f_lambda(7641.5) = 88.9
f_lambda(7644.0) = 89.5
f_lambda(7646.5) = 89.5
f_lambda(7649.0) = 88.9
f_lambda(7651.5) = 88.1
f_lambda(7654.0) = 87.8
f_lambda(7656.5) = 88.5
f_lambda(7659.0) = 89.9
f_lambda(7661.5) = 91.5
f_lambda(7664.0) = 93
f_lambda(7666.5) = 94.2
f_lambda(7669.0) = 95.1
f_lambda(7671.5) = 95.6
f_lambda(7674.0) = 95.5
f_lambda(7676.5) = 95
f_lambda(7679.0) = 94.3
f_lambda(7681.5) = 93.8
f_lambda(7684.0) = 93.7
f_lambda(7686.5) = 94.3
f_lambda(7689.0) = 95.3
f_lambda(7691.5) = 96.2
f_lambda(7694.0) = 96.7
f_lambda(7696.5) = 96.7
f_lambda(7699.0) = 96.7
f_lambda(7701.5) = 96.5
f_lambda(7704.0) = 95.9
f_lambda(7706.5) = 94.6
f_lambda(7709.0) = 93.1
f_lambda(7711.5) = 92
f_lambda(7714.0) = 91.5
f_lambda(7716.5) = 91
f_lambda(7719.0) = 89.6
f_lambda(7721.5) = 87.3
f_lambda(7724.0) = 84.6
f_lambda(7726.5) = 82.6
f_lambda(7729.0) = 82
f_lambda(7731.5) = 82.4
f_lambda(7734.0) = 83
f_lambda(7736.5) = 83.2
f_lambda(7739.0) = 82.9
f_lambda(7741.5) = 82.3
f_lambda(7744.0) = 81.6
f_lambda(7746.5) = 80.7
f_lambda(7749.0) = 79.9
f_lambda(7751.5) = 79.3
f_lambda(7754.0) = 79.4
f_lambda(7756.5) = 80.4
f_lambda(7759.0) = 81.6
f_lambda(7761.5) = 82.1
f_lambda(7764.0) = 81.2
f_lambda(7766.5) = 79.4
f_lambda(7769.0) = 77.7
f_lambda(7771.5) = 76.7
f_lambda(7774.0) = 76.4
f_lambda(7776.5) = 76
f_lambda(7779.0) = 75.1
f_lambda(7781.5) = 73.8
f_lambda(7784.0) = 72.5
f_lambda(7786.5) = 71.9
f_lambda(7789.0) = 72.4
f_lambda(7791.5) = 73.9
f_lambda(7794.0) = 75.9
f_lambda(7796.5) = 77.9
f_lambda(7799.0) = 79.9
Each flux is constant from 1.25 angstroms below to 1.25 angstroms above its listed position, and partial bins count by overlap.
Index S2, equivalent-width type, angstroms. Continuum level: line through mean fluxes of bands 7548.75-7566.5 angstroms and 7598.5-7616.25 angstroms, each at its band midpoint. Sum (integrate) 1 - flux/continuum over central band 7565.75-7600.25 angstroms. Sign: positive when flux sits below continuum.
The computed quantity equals 1.1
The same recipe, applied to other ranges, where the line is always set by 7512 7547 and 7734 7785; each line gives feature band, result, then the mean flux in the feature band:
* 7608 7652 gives -2.9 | 86.1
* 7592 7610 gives 0.9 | 77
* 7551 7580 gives -1.0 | 84.5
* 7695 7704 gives -1.9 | 96.5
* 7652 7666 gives -1.7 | 90.2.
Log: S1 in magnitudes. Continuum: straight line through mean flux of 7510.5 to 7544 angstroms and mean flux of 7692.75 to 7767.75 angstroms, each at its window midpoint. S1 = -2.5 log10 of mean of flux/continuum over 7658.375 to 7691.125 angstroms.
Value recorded -0.11 mag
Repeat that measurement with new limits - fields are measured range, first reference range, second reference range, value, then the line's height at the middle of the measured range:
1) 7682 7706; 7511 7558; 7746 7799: -0.207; 79.1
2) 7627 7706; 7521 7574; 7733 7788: -0.138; 80.7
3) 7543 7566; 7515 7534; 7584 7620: -0.038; 81.2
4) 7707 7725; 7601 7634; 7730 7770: -0.108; 81.6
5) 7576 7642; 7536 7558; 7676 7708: 0.089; 88.5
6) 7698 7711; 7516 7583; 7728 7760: -0.165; 81.8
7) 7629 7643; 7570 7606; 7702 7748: -0.047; 81.7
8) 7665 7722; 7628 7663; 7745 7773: -0.122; 84.2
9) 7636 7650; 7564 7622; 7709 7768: -0.082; 82.1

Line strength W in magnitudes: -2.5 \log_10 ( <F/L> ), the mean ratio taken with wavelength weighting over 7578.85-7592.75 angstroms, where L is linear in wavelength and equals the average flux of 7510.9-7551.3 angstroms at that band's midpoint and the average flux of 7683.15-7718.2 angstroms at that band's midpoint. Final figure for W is 0.11 mag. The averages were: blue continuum 82.1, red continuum 94.5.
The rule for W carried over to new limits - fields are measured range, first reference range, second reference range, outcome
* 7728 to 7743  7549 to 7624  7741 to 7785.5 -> -0.05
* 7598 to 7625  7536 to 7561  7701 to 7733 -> 0.04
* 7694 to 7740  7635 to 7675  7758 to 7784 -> -0.07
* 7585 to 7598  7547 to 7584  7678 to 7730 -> 0.12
